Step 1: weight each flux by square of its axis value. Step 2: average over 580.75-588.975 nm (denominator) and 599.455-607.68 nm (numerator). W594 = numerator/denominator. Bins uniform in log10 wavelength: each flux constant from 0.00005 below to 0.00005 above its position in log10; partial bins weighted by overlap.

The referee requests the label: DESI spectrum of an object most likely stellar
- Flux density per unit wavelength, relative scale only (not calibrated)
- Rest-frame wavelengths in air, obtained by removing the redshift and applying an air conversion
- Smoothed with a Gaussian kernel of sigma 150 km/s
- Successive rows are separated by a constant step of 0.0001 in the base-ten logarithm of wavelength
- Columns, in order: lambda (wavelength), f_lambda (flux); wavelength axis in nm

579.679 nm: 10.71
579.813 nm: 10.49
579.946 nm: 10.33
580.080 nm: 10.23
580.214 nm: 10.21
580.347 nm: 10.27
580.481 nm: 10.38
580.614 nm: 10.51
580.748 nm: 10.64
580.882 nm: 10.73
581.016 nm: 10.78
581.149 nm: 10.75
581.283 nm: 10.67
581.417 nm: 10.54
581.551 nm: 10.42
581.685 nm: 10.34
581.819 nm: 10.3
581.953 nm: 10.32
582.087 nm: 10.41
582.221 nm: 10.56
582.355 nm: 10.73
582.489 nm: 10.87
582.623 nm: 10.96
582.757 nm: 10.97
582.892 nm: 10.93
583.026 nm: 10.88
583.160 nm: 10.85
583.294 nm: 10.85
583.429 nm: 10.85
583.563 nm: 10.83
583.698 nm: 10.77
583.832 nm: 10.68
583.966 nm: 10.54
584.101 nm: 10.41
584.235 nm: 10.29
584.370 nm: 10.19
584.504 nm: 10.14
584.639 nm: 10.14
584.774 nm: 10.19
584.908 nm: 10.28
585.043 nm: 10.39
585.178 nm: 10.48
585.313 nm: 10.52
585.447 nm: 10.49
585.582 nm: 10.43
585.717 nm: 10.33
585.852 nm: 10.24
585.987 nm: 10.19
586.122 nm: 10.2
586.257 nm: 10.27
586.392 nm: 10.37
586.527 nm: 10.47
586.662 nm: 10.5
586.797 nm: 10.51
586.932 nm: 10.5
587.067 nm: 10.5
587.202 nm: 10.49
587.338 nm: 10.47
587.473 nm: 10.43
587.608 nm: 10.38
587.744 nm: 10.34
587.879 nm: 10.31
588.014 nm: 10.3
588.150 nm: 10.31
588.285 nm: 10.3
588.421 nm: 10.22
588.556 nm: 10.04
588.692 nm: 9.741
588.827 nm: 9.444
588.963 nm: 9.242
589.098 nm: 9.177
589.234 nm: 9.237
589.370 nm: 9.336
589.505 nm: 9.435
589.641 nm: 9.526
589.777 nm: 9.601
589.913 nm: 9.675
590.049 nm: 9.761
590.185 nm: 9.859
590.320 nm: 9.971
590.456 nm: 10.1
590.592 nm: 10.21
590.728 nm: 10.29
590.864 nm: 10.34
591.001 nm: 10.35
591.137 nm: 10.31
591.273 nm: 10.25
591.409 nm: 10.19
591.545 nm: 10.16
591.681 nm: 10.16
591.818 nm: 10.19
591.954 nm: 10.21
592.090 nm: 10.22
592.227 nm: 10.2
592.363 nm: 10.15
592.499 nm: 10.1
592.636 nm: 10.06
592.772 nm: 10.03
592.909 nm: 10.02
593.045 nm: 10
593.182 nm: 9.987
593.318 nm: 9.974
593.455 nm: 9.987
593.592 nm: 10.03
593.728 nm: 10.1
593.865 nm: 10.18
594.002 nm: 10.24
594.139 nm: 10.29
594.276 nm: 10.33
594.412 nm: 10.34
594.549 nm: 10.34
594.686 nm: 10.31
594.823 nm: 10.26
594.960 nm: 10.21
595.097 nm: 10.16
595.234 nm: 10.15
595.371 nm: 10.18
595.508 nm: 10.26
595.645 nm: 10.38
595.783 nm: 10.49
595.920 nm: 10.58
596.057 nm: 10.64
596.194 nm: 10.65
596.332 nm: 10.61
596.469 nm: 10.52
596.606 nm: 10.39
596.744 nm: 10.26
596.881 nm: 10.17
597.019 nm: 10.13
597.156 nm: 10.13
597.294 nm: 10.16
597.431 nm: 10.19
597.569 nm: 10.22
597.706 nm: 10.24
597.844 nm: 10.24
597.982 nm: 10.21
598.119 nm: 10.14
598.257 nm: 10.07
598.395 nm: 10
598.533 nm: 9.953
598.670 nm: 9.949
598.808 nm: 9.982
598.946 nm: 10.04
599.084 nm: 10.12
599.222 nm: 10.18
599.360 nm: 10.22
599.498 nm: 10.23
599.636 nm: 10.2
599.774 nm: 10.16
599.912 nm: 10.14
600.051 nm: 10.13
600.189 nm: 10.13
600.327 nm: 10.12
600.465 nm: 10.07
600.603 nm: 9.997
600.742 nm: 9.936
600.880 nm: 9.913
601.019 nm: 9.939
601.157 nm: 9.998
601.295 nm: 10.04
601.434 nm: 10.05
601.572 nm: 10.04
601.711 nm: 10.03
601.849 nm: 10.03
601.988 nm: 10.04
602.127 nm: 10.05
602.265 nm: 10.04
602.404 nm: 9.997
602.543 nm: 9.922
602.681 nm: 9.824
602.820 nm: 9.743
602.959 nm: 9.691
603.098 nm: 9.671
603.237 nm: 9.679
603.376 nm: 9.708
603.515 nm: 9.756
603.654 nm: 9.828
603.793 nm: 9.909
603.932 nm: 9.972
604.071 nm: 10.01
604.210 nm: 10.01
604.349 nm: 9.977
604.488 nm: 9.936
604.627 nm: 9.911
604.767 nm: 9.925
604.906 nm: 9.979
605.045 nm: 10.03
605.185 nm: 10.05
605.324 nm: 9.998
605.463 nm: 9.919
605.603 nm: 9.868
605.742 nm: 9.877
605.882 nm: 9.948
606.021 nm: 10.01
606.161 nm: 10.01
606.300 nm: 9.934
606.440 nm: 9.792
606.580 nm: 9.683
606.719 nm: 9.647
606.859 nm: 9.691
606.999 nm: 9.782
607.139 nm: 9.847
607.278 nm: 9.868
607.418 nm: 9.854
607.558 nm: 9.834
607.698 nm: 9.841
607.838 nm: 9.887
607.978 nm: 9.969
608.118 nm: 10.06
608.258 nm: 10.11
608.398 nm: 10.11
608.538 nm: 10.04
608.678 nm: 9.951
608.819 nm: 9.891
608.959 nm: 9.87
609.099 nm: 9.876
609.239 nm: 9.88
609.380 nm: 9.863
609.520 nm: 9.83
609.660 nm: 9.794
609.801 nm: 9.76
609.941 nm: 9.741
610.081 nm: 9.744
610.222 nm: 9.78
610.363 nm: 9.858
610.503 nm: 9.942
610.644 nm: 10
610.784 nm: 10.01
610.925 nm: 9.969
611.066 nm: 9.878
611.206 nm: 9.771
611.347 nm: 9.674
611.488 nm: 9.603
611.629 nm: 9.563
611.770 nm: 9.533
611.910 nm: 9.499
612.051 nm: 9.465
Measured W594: 1.0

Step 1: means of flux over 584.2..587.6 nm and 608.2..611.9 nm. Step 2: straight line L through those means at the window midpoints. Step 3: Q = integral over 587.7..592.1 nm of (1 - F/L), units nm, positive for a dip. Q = 0.14 nm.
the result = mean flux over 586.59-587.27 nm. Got 10.5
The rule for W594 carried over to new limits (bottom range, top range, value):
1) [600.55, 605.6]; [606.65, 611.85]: 1.01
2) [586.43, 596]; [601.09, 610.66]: 1.03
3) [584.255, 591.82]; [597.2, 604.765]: 1.03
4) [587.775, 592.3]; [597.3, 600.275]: 1.05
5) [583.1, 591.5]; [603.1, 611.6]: 1.04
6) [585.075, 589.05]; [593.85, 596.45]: 1.04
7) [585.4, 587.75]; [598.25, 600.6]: 1.01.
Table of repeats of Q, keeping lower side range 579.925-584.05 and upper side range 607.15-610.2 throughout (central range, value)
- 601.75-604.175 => 0.04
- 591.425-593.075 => 0.03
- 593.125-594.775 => 0.02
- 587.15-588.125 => 0.01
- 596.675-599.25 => 0.01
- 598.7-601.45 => 0.01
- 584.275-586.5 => 0.05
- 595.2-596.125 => -0.01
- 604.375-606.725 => 0.01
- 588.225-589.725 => 0.12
